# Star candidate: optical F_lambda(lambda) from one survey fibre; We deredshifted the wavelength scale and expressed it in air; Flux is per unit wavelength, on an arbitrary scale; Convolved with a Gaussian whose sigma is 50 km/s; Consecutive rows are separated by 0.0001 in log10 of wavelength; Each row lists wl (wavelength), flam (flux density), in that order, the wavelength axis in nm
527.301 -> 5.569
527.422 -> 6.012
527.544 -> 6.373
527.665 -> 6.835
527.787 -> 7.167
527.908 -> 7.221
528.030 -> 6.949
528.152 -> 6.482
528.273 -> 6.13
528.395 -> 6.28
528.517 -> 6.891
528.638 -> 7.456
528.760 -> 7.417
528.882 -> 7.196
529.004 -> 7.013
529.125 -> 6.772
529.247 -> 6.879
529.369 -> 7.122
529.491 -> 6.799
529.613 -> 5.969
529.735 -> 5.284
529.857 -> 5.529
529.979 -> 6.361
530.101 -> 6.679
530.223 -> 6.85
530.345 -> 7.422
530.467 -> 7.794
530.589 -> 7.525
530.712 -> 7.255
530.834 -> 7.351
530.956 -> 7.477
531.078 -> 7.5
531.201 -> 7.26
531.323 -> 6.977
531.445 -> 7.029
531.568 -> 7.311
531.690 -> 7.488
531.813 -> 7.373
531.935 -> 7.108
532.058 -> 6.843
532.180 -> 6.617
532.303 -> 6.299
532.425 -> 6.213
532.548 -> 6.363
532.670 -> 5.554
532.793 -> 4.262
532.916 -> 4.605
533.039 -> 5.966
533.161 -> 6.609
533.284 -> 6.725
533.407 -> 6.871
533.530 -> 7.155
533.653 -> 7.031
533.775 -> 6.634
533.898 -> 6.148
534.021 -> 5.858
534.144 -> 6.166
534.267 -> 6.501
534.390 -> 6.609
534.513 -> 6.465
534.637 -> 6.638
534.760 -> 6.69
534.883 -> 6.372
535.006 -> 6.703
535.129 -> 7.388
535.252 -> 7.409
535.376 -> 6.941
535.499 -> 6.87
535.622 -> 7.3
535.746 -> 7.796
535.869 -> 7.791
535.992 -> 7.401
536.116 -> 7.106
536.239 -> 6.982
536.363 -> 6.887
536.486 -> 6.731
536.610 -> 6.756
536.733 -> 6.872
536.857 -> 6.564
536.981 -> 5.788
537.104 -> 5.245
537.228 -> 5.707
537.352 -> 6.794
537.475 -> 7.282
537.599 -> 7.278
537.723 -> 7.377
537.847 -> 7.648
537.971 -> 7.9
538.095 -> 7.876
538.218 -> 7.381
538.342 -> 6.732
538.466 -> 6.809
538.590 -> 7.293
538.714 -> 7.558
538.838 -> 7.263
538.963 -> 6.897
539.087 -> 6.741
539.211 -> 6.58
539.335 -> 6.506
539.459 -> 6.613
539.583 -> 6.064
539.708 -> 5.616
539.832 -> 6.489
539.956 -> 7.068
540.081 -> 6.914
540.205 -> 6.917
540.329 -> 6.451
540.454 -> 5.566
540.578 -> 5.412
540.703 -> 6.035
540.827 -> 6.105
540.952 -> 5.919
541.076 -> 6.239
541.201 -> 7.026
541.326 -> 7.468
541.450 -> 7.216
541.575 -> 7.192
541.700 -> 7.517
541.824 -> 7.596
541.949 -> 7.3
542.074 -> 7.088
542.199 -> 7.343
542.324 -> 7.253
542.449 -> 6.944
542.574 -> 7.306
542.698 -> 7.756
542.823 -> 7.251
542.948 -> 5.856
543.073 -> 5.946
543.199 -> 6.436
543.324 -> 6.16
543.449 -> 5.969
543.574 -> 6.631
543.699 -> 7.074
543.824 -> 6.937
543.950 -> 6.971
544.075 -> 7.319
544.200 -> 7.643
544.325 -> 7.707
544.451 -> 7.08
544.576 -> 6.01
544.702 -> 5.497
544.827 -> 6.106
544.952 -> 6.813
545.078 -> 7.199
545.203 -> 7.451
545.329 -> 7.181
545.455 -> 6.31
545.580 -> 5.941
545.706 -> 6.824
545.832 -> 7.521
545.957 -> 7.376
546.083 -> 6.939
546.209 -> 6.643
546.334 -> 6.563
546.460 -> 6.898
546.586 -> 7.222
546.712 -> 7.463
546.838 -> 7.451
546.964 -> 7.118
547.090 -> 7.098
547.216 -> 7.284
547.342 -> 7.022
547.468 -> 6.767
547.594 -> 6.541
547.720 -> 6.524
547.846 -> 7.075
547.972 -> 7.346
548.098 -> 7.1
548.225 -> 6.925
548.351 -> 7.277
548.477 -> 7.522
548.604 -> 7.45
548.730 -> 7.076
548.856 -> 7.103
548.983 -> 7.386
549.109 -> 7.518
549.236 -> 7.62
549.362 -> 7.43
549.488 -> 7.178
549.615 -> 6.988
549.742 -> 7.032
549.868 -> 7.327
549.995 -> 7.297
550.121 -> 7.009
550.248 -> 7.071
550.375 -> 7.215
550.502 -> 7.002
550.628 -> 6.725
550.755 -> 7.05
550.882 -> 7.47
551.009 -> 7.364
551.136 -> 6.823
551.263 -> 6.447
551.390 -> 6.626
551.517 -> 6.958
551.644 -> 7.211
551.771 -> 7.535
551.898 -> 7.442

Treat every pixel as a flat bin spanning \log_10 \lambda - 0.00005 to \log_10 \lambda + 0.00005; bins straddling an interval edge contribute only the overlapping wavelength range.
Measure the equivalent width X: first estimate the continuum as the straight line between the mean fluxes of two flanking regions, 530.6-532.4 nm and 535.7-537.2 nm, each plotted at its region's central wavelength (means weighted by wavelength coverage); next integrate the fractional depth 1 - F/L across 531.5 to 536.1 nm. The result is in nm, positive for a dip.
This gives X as 0.20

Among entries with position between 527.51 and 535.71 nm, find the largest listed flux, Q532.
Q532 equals 7.794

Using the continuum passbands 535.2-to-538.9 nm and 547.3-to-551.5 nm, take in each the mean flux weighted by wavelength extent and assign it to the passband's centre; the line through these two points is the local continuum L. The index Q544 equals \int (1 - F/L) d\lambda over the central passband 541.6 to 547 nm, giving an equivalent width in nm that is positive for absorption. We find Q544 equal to 0.118 nm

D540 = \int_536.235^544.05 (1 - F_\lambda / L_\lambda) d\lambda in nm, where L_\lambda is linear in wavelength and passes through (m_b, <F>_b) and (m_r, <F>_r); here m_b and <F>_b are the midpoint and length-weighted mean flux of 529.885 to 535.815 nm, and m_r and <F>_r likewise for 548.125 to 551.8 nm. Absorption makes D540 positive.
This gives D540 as 0.161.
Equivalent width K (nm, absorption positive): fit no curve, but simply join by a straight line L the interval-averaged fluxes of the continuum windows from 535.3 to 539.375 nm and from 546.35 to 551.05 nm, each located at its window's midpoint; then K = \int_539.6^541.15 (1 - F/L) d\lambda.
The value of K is 0.18 nm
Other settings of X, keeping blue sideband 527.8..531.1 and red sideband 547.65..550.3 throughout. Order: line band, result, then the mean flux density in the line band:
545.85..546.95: 0.011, 7.09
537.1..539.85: 0.051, 6.89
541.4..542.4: -0.032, 7.3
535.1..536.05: -0.052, 7.36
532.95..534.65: 0.111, 6.49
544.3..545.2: 0.062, 6.64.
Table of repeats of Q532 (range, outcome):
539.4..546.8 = 7.756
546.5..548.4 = 7.463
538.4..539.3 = 7.558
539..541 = 7.068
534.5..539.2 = 7.9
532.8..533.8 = 7.155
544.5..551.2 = 7.62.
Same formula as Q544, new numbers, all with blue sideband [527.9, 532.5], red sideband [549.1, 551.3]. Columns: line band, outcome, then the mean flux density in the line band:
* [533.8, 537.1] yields 0.09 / 6.77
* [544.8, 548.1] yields 0.06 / 6.96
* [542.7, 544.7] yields 0.09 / 6.72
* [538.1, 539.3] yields -0.01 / 7.06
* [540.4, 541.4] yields 0.11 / 6.24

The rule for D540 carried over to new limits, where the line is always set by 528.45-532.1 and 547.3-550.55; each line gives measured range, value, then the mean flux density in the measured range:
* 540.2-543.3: 0.15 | 6.75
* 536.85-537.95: 0.06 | 6.68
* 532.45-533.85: 0.17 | 6.16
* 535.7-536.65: -0.02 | 7.18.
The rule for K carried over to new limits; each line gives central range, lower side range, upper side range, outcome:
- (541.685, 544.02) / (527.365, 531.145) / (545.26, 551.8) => 0.03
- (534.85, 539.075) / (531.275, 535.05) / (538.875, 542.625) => -0.27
